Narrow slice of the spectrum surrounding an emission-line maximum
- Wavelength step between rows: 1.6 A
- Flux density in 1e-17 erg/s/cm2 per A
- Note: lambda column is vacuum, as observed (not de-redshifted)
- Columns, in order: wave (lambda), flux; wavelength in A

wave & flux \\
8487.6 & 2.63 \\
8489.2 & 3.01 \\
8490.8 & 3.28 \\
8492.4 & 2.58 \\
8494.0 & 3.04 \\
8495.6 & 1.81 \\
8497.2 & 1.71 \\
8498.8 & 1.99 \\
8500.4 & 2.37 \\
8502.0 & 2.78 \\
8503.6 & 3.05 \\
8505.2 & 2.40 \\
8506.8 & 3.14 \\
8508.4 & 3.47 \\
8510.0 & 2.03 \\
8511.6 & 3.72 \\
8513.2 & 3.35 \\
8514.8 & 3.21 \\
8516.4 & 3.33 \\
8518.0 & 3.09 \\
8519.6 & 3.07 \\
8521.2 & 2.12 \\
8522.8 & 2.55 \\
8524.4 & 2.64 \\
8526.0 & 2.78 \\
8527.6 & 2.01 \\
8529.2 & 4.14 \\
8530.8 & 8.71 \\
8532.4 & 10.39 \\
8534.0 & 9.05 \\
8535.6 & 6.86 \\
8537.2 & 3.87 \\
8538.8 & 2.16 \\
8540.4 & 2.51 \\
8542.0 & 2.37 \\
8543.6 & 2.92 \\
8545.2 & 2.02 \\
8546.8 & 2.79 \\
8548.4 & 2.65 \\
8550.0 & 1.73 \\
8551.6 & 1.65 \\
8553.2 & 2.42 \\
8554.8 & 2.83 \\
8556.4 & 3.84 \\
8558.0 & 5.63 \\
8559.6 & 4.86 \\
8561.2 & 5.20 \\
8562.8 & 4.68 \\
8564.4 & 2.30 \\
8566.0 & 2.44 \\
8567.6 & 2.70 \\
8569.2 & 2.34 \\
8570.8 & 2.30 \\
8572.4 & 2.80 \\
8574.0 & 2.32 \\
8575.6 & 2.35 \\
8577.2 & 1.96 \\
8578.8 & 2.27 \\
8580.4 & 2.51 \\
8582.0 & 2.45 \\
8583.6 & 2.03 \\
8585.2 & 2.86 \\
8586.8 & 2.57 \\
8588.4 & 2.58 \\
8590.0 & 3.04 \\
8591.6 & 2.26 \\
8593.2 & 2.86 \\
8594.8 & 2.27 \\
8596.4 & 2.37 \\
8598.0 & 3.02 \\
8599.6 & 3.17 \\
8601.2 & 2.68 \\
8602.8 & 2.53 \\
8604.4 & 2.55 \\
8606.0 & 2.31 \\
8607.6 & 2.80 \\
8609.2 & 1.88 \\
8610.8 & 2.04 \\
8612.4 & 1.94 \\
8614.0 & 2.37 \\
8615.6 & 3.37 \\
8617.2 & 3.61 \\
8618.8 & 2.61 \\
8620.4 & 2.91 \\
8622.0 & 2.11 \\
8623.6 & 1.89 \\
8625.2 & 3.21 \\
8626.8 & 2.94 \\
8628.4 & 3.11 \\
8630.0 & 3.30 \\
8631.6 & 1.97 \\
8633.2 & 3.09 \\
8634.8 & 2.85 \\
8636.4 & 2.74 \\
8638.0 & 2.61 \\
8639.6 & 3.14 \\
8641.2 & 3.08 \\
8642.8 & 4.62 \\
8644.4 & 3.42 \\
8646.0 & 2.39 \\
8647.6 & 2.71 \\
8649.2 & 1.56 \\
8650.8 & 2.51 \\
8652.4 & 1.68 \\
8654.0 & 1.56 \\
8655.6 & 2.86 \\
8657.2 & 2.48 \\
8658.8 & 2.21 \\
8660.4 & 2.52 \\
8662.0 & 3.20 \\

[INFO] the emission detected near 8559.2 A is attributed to [N II] 6583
